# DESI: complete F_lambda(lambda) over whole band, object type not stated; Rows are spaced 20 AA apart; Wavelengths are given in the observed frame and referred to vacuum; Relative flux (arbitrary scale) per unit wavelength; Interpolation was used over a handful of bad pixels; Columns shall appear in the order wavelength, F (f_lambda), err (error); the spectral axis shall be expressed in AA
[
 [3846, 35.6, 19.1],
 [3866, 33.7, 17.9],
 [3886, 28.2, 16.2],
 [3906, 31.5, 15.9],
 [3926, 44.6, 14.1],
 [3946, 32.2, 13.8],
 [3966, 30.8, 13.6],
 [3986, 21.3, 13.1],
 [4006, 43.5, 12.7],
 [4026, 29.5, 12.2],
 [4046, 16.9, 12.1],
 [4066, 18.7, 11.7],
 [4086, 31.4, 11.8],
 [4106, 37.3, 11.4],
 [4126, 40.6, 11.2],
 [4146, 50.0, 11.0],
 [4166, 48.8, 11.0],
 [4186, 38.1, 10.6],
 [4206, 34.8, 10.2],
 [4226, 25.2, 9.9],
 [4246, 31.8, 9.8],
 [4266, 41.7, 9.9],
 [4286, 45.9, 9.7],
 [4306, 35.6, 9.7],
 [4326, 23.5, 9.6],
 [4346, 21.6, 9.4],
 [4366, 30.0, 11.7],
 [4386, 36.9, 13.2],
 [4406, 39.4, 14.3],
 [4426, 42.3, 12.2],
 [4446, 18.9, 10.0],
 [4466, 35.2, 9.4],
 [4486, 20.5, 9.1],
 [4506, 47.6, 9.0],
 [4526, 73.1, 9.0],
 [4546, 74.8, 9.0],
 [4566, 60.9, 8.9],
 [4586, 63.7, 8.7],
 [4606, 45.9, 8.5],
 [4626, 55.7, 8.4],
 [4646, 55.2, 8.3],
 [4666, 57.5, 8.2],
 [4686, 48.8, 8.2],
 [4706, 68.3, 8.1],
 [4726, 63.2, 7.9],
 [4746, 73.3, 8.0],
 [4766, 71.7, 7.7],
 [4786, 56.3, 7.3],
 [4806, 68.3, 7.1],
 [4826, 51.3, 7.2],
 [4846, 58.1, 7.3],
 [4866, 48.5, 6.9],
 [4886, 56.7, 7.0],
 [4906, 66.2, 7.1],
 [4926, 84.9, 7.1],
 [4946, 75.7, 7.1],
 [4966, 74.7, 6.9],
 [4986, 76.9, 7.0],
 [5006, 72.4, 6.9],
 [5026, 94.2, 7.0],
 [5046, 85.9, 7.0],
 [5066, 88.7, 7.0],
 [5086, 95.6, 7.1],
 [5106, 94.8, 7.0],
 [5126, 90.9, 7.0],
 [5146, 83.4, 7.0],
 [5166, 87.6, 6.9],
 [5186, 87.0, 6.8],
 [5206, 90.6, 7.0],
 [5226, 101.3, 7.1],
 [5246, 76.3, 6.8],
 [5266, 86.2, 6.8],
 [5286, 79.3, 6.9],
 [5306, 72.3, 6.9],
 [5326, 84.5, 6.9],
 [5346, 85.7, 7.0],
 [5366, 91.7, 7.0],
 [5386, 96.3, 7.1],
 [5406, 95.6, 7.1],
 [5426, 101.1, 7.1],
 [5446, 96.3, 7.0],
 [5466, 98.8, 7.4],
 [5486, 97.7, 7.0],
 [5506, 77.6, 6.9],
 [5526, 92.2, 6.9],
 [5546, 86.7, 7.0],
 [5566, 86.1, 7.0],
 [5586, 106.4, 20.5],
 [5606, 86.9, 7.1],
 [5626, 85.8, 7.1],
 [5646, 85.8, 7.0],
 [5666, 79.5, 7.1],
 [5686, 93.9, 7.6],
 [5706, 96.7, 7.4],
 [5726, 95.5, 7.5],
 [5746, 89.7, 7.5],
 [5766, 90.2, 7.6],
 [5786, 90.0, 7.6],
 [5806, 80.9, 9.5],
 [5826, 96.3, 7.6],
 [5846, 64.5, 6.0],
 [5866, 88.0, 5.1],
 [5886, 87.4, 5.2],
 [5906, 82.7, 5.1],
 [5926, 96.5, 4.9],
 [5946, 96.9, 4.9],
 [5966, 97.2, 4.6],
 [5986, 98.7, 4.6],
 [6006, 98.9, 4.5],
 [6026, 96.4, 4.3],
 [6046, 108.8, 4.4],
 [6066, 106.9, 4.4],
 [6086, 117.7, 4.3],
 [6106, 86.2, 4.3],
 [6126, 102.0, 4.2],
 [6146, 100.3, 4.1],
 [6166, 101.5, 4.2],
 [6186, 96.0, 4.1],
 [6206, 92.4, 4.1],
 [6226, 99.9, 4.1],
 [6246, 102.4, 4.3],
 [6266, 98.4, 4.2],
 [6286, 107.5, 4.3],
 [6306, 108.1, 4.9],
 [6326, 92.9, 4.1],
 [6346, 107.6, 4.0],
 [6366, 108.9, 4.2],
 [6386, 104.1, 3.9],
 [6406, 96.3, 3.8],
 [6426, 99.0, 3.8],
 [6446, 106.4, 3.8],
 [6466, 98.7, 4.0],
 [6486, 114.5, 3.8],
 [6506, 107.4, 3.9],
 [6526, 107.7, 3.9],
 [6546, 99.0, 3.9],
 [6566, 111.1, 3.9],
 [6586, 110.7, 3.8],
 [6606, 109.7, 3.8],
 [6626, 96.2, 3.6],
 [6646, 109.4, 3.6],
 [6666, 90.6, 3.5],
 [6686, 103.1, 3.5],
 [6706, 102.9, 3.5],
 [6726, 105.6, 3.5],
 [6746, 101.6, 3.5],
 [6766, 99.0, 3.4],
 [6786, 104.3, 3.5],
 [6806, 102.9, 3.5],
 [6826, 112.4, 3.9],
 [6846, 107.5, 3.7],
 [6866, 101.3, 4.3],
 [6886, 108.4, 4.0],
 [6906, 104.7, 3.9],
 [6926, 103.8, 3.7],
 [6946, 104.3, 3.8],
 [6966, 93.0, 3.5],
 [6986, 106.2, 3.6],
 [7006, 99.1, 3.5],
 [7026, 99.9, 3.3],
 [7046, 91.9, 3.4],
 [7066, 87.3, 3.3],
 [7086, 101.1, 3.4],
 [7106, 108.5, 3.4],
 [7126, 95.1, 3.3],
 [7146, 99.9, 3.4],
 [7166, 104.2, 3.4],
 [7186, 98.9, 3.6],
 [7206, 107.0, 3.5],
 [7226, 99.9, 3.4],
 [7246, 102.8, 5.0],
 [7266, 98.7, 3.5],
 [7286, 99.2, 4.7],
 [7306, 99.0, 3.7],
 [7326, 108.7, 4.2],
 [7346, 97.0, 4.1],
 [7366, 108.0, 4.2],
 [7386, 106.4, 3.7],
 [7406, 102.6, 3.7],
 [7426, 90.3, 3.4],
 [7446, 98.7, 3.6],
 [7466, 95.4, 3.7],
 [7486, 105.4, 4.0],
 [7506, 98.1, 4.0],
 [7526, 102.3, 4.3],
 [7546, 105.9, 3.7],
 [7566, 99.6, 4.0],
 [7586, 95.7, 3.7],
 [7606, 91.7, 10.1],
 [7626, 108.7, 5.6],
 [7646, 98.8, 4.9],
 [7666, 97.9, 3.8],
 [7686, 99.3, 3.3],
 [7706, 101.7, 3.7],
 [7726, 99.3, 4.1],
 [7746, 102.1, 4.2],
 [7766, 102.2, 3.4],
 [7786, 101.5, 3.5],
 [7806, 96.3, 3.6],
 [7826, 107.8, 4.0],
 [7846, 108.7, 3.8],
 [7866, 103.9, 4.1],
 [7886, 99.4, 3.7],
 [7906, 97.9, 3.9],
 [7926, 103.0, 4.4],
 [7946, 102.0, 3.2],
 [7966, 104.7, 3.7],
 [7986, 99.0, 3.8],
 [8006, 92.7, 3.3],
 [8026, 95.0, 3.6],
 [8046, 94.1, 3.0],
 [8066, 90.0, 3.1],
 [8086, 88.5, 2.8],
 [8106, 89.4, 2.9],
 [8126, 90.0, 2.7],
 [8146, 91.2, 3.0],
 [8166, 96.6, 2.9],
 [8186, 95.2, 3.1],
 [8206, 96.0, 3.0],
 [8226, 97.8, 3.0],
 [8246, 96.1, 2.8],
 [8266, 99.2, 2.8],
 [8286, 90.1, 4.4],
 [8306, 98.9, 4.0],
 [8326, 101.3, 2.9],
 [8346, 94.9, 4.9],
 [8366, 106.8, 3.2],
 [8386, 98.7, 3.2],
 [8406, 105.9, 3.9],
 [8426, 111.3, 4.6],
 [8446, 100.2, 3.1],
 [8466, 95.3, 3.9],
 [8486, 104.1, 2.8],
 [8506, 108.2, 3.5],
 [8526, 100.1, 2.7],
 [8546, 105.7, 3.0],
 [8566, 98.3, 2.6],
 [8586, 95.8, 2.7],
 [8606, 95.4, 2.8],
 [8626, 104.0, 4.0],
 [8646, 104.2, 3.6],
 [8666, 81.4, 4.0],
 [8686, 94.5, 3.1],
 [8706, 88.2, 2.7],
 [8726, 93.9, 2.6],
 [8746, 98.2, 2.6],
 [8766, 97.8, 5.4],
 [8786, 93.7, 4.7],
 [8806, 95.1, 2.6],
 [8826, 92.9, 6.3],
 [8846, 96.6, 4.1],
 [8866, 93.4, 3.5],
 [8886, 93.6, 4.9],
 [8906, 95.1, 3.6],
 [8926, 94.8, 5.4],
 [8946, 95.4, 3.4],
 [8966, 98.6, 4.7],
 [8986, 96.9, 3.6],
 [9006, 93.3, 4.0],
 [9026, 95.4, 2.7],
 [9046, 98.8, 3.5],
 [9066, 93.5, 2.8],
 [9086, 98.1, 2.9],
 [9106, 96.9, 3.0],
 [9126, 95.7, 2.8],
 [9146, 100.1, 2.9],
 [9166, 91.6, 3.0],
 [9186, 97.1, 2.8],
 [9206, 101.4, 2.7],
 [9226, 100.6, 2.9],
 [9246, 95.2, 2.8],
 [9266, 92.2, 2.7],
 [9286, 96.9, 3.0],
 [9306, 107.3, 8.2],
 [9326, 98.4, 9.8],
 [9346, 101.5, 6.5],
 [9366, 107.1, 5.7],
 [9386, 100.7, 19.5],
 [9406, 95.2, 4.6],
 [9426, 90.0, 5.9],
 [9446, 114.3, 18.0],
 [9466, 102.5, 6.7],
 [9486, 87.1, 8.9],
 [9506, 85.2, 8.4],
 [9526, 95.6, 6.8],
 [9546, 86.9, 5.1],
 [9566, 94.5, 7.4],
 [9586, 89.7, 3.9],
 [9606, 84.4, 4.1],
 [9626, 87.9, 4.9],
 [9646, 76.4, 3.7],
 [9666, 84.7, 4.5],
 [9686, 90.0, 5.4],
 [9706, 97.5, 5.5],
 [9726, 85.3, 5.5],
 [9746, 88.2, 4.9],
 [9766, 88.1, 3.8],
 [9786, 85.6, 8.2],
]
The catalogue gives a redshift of 0.13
